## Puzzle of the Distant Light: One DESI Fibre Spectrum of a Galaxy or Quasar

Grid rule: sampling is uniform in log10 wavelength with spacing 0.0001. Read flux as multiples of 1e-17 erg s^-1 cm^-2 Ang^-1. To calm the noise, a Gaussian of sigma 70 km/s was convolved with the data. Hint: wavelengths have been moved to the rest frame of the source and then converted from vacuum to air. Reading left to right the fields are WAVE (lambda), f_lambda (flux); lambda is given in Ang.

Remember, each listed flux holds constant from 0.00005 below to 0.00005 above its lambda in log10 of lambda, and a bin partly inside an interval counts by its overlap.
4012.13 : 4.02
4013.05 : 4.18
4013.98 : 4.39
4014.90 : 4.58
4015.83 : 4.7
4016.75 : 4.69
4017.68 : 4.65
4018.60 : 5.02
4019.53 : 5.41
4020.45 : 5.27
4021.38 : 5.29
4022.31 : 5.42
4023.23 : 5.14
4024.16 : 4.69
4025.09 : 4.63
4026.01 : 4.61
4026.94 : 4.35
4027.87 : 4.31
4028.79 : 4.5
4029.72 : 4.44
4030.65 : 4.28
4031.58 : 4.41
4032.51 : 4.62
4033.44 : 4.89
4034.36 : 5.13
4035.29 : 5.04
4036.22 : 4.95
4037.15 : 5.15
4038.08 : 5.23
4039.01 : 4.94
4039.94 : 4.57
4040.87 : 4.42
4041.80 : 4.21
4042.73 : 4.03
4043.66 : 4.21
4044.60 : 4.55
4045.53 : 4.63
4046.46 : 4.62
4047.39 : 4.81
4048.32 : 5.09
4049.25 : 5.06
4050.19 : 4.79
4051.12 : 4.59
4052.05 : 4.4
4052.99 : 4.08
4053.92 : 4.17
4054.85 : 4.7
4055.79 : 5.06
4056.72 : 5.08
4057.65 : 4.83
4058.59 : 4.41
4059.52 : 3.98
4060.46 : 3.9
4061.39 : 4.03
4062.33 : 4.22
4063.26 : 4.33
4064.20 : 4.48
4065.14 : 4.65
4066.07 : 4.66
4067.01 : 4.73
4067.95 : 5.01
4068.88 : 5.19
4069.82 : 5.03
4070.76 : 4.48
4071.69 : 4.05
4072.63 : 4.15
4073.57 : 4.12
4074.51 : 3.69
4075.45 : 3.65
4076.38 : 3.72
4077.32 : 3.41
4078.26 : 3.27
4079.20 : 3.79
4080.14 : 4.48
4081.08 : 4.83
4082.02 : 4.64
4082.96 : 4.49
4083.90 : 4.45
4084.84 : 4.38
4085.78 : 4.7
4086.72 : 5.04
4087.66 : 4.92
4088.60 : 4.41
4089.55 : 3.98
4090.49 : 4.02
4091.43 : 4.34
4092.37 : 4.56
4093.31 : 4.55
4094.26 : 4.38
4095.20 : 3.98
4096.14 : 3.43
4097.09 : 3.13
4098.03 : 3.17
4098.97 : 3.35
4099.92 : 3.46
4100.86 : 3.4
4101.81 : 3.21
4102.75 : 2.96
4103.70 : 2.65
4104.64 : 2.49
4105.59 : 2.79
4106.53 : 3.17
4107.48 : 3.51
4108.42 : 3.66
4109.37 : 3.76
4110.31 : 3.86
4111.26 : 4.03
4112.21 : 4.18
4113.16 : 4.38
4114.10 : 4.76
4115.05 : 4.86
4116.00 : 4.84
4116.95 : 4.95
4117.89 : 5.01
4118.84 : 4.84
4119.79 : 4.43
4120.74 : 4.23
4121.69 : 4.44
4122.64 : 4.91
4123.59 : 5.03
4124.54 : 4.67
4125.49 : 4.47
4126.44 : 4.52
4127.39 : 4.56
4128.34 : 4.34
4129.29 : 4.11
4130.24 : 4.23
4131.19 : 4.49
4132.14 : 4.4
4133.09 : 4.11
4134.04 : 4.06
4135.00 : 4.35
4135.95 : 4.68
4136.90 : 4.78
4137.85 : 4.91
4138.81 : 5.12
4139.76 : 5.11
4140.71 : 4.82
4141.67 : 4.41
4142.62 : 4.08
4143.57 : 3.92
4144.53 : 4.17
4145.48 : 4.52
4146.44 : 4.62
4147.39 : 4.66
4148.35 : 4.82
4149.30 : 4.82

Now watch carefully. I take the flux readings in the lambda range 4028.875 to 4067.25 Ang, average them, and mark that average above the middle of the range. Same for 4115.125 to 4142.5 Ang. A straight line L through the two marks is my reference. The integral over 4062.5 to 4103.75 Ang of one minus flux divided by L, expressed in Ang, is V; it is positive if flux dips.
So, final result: 4.1 Ang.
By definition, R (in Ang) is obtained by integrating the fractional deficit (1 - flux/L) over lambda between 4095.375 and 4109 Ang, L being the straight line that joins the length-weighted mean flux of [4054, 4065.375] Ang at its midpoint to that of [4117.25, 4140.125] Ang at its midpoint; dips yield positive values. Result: 4.02 Ang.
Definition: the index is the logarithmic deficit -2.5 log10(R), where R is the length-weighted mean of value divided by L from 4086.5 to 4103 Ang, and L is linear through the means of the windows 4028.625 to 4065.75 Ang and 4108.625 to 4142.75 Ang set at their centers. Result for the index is 0.17 mag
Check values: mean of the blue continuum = 4.59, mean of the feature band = 3.9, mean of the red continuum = 4.52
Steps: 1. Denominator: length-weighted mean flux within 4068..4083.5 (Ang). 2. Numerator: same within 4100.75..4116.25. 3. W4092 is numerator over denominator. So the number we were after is 0.9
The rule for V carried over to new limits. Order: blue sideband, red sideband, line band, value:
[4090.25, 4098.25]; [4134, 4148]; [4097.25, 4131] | 1.6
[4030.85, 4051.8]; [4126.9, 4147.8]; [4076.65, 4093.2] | 1.0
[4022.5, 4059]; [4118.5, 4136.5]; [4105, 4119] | 1.1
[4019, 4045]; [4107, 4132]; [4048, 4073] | 0.4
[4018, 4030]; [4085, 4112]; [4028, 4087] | -1.9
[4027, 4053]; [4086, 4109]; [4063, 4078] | -0.6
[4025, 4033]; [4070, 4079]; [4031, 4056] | -2.4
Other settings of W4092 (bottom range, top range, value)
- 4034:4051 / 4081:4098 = 0.91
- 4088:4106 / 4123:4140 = 1.26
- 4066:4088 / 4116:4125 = 1.08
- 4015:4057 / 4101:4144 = 0.90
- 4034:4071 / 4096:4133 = 0.87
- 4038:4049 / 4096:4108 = 0.68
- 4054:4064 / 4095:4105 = 0.72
